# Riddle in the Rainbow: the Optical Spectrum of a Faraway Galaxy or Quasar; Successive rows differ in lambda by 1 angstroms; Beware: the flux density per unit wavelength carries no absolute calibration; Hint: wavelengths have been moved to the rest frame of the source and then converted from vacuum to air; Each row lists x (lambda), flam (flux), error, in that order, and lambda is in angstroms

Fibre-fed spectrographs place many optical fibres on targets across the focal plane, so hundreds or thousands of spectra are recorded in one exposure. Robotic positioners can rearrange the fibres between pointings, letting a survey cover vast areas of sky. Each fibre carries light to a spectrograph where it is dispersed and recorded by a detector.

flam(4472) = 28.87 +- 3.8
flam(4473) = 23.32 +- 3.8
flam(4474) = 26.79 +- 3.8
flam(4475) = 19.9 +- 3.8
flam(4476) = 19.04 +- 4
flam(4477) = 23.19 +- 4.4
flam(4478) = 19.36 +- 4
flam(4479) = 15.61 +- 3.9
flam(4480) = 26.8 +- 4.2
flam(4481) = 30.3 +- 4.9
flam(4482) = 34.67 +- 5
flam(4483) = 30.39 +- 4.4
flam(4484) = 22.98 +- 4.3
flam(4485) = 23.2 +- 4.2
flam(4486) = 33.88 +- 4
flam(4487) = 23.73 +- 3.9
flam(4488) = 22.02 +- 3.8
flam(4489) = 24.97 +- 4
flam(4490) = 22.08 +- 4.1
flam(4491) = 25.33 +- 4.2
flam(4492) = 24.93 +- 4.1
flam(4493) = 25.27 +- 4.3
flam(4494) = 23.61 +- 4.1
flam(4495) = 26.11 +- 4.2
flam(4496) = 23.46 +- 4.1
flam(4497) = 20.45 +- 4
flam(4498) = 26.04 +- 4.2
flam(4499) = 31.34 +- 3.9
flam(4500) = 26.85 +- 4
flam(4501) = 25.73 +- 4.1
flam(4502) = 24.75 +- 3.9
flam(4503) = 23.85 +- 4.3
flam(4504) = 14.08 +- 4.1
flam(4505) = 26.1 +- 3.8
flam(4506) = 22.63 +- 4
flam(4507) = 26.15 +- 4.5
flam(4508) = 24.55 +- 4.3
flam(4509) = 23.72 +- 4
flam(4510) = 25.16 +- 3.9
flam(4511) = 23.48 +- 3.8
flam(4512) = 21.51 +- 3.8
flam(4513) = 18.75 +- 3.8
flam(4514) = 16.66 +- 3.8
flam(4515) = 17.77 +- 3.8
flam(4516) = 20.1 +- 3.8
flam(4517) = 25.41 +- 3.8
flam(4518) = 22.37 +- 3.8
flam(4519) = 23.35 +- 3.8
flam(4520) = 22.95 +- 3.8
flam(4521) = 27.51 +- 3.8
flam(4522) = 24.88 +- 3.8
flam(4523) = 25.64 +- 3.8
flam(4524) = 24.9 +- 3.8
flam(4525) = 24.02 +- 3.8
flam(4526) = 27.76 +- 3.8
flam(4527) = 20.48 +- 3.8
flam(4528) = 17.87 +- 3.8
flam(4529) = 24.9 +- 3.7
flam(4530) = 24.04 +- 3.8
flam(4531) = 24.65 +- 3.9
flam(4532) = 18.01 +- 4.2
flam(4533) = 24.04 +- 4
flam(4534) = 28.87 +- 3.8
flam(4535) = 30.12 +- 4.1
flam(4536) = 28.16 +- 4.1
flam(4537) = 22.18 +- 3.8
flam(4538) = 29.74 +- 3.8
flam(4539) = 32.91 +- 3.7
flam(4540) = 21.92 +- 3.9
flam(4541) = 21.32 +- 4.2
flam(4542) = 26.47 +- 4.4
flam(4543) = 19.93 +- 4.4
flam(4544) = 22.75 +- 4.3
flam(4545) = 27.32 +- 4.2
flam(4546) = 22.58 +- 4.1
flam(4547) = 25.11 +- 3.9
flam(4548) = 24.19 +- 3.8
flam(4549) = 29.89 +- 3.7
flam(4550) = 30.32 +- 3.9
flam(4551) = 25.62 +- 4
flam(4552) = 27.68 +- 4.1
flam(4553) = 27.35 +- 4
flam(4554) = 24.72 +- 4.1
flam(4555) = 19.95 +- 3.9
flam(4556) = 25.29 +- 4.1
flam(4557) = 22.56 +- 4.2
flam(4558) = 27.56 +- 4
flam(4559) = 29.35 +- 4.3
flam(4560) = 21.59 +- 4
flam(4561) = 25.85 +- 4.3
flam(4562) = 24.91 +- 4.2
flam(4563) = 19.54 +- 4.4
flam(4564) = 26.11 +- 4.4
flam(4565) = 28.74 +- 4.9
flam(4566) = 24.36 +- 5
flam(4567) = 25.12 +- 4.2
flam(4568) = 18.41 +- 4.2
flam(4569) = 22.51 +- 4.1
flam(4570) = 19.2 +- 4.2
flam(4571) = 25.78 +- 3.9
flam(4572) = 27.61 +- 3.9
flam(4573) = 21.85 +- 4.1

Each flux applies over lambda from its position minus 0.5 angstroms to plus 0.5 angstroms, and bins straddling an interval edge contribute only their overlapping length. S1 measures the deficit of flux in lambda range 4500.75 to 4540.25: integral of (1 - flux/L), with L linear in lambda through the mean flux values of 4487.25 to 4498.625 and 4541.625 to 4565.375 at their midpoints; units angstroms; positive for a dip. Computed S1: 1.3 angstroms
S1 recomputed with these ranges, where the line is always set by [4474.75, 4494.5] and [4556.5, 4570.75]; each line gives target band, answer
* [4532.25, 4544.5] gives -0.7 angstroms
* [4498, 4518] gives 1.1 angstroms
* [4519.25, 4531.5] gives 0.1 angstroms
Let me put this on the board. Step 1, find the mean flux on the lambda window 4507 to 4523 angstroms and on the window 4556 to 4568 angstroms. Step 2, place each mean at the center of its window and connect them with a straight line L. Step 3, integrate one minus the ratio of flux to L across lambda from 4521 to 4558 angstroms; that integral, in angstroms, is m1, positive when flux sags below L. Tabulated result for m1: -1.9 angstroms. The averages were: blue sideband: 22.8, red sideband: 24.8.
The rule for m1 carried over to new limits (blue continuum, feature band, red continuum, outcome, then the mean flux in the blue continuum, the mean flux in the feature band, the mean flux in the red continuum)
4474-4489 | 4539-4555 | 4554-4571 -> -0.8 angstroms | 24.7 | 25.2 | 23.9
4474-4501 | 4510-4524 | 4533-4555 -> 1.6 angstroms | 24.9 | 22.5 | 26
